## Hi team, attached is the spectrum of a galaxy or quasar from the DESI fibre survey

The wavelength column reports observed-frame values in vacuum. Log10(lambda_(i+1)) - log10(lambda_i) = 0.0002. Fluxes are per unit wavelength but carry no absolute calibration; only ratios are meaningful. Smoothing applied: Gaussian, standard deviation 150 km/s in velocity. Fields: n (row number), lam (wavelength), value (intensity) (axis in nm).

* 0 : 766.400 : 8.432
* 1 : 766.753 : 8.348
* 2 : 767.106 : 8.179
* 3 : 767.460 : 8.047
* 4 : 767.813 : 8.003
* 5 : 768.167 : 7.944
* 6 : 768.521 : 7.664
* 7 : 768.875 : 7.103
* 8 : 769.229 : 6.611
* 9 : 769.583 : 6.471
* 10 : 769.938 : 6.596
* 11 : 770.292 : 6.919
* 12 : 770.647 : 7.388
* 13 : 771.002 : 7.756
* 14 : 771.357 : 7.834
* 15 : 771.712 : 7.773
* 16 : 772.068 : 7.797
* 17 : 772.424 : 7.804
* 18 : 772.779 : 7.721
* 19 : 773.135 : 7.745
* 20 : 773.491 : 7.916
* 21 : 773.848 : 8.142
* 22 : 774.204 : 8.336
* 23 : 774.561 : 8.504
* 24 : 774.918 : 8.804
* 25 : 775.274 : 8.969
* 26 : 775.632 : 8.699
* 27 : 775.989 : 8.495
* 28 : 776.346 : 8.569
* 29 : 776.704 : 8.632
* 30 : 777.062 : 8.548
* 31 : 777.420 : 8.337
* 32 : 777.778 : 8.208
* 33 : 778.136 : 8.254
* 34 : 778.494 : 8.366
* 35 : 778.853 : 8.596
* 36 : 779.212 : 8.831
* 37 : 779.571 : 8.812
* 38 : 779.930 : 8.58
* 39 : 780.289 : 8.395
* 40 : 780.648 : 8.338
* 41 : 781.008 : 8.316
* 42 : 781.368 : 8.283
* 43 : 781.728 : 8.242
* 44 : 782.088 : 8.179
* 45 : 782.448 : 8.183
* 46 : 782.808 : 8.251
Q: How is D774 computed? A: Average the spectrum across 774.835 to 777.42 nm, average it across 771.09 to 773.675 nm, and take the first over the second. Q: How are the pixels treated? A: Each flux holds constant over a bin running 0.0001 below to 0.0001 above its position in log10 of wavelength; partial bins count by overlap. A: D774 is 1.11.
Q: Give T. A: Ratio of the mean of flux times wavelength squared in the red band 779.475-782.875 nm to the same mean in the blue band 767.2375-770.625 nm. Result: 1.2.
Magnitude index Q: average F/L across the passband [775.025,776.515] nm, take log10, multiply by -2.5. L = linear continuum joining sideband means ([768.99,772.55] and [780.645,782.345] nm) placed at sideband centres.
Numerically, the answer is -0.13 mag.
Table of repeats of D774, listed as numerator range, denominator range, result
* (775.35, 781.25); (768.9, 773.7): 1.15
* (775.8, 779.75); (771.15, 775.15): 1.06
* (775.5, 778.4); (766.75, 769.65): 1.11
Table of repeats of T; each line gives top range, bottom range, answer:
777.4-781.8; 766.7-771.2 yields 1.17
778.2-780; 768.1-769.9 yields 1.25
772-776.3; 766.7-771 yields 1.13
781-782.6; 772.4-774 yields 1.07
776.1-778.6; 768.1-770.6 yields 1.22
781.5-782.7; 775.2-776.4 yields 0.96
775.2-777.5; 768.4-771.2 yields 1.24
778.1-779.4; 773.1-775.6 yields 1.03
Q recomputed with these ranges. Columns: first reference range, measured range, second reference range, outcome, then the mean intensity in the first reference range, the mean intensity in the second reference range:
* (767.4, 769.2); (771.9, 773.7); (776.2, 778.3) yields 0.03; 7.64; 8.42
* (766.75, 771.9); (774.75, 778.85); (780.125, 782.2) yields -0.07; 7.48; 8.29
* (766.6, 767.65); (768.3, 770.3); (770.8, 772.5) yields 0.16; 8.19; 7.78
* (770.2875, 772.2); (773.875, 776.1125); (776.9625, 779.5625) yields -0.07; 7.63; 8.47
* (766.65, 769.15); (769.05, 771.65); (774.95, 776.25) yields 0.14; 7.83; 8.73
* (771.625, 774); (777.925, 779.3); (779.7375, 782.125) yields -0.04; 7.84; 8.35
